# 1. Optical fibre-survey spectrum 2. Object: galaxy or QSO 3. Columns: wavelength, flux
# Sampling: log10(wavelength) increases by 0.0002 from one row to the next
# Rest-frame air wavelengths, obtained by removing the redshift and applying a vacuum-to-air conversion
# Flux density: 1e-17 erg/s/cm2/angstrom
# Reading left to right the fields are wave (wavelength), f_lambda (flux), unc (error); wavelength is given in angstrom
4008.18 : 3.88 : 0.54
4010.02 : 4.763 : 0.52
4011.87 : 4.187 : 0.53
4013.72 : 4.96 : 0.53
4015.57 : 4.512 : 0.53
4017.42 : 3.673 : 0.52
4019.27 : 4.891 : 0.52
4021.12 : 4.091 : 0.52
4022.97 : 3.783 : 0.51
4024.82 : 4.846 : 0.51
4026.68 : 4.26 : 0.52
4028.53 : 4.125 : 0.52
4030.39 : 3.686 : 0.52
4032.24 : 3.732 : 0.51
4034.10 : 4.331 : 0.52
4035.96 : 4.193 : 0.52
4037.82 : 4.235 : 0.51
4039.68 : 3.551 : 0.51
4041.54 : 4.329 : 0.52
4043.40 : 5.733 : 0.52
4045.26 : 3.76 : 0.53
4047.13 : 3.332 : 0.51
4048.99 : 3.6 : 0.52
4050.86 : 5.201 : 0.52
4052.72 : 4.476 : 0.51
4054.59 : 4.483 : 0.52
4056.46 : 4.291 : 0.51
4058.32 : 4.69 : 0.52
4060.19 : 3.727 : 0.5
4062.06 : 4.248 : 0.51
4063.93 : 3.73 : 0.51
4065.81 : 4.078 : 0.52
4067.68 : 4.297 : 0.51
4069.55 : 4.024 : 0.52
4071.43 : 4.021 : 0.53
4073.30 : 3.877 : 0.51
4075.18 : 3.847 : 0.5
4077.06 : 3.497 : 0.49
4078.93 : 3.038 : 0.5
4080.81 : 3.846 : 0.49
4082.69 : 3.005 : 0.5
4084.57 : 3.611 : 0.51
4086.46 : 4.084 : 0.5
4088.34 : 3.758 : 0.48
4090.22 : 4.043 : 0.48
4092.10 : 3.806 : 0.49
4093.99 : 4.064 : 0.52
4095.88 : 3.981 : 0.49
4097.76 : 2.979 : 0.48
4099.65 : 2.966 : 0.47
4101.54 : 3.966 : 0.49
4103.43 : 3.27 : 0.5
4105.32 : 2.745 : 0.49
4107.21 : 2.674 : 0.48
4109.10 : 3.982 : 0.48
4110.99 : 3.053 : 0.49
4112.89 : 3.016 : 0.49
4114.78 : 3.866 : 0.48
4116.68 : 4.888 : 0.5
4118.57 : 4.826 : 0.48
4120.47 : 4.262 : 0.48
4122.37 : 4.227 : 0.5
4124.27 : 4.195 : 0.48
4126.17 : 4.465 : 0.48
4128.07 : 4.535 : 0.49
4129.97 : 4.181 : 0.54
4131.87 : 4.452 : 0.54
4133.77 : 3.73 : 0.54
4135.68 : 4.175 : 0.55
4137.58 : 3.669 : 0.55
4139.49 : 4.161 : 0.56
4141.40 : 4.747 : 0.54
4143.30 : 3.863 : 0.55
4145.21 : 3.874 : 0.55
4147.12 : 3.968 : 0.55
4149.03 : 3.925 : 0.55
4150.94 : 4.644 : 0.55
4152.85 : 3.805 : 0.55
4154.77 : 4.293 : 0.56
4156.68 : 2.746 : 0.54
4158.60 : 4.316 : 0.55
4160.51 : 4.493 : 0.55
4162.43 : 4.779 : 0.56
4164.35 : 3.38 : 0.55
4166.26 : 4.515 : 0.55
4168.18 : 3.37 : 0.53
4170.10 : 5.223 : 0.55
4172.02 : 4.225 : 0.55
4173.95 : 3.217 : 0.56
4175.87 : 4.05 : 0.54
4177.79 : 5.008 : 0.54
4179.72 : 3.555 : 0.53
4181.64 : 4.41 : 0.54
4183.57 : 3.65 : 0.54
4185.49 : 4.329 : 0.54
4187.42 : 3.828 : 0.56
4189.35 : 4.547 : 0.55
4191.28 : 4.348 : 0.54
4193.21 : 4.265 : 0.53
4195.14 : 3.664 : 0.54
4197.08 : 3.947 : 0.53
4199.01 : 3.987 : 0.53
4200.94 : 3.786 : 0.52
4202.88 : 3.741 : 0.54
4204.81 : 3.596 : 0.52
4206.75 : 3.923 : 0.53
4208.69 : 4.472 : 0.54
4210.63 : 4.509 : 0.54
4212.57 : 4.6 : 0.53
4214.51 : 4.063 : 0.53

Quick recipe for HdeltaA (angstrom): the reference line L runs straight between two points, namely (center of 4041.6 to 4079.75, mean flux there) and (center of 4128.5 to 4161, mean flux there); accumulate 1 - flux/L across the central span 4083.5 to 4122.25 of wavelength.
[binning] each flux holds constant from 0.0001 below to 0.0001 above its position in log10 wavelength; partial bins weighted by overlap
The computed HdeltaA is 3.6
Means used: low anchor 4.11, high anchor 4.06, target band 3.7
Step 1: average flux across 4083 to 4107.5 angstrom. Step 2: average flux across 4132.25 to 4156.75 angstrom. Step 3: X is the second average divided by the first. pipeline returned 1.14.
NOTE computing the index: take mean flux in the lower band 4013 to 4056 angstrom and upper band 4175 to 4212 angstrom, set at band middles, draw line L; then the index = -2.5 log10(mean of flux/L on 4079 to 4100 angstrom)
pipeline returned 0.15 mag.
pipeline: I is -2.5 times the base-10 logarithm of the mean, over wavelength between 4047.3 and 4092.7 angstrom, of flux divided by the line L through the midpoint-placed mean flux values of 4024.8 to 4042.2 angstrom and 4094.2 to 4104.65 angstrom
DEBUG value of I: -0.062 mag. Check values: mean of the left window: 4.09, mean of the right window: 3.46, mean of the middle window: 3.96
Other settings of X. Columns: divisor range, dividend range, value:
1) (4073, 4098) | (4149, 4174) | 1.11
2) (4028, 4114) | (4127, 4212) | 1.06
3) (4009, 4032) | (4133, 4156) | 0.94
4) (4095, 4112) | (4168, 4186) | 1.26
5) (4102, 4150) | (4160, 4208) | 1.03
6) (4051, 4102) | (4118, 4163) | 1.07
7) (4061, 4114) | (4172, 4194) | 1.13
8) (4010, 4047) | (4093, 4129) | 0.89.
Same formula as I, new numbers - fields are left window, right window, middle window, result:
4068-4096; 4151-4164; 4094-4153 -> 0.01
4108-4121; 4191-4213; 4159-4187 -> -0.04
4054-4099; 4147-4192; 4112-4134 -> -0.07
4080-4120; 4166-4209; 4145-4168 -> -0.04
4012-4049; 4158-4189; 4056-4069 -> 0.01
